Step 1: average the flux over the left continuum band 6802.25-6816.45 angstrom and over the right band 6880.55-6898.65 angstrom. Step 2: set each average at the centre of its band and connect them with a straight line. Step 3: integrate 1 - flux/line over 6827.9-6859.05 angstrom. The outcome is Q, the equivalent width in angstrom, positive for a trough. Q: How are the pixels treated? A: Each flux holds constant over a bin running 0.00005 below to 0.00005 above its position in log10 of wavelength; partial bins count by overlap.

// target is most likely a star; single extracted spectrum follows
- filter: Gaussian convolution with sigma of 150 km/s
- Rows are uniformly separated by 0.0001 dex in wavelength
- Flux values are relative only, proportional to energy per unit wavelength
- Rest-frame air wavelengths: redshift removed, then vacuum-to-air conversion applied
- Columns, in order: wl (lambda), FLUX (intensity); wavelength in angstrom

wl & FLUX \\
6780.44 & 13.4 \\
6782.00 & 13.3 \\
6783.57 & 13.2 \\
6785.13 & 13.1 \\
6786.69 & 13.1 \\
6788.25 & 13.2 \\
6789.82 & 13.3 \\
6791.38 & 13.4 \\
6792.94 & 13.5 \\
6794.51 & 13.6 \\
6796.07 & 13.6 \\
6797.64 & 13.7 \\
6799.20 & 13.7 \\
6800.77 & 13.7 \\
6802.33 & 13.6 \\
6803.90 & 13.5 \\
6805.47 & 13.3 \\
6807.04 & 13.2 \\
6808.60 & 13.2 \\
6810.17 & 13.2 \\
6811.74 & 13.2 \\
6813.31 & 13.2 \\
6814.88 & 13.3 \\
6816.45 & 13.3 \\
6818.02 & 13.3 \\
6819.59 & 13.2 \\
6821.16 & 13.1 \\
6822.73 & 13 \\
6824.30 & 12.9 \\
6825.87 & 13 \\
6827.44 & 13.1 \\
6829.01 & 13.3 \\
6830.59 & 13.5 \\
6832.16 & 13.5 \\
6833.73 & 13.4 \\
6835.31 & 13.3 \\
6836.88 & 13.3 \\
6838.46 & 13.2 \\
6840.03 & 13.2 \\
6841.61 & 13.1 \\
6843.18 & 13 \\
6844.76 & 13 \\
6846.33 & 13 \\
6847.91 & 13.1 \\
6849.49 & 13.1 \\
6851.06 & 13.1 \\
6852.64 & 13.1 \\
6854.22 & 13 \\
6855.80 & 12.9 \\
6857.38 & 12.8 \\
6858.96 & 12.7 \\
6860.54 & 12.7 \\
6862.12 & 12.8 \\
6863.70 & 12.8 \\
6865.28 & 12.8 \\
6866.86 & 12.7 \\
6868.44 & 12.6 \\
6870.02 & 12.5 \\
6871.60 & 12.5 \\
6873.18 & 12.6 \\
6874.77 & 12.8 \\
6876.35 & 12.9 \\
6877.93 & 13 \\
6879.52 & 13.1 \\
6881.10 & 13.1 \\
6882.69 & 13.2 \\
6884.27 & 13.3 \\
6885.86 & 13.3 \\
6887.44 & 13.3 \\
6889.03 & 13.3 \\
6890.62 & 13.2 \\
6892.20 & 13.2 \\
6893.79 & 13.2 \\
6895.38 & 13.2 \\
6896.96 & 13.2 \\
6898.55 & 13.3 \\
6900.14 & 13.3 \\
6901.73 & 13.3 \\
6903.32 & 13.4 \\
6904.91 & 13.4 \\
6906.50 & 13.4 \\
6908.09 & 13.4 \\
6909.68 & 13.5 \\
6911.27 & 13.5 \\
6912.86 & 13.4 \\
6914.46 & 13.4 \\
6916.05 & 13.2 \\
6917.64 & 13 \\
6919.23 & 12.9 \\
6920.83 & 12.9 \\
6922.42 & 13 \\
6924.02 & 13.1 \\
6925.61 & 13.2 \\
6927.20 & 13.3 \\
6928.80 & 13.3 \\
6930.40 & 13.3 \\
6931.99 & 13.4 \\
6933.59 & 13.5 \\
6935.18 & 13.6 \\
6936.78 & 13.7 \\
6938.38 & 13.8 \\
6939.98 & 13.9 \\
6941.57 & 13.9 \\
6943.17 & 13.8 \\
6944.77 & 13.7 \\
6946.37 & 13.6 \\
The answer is 0.3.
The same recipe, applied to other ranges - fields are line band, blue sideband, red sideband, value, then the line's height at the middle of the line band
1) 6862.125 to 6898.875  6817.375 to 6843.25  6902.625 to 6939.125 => 0.8 angstrom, 13.3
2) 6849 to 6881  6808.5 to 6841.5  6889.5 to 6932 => 1.0 angstrom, 13.2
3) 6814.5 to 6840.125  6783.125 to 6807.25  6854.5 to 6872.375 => -0.3 angstrom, 13.1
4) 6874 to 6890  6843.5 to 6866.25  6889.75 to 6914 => 0.0 angstrom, 13.2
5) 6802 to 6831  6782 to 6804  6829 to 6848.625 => 0.2 angstrom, 13.3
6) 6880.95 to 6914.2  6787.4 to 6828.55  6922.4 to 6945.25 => 0.4 angstrom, 13.5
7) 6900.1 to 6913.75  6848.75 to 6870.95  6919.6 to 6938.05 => -0.3 angstrom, 13.2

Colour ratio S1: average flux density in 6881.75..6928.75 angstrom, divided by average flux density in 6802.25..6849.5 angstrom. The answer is 1.00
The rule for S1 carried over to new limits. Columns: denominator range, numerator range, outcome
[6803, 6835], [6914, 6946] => 1.01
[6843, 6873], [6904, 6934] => 1.03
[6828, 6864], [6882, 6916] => 1.02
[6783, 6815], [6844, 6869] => 0.96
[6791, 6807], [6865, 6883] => 0.95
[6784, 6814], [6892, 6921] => 0.99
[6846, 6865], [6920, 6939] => 1.03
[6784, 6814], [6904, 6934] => 0.99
